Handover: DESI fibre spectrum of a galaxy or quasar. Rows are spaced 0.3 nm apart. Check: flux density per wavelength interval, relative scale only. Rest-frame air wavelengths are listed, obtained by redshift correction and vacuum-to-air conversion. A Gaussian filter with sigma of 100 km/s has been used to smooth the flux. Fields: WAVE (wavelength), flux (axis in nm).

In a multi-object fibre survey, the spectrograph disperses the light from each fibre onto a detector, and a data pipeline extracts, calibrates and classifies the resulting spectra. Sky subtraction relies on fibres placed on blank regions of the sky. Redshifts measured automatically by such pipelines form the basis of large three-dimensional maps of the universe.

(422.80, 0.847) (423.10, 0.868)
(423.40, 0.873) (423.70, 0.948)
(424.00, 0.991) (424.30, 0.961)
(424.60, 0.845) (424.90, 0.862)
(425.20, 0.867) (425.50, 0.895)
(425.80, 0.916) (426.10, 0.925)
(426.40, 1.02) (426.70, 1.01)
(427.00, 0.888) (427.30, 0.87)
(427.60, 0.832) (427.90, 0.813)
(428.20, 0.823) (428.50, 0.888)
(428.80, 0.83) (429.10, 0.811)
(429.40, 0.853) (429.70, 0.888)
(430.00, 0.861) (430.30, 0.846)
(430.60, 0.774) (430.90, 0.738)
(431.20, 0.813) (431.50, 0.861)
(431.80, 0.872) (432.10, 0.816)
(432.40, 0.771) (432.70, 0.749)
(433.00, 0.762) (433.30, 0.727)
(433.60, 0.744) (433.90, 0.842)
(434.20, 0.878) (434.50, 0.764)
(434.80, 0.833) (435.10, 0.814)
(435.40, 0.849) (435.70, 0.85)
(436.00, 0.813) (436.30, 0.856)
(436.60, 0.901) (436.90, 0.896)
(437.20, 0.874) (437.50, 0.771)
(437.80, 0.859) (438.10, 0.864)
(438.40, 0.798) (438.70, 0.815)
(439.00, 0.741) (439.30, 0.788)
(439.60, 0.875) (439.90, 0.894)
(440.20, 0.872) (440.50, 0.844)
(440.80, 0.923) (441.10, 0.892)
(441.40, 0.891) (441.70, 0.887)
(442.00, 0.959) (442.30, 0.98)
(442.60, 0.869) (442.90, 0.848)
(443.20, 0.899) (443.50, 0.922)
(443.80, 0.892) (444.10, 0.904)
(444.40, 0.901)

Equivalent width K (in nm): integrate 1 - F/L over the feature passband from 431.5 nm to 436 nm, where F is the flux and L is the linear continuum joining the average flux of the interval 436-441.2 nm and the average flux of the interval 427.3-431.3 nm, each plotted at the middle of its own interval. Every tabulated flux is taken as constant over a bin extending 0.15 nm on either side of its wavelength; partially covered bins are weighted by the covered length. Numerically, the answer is 0.17 nm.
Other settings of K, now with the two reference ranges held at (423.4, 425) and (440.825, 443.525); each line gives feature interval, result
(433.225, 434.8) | 0.20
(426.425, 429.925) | 0.18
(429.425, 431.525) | 0.20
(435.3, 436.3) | 0.08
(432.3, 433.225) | 0.16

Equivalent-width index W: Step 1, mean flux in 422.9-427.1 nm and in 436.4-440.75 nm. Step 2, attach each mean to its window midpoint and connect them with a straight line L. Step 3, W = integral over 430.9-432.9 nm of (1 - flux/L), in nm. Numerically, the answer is 0.17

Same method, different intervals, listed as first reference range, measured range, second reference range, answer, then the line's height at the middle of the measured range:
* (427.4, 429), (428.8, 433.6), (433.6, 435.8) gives 0.14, 0.832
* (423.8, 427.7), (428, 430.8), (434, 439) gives 0.16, 0.889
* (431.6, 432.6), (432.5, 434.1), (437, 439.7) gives 0.10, 0.819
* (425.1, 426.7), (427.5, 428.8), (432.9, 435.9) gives 0.09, 0.901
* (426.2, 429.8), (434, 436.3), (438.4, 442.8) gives 0.11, 0.874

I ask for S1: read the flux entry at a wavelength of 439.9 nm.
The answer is 0.894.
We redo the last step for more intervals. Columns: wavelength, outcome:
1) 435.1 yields 0.814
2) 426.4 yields 1.02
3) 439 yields 0.741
